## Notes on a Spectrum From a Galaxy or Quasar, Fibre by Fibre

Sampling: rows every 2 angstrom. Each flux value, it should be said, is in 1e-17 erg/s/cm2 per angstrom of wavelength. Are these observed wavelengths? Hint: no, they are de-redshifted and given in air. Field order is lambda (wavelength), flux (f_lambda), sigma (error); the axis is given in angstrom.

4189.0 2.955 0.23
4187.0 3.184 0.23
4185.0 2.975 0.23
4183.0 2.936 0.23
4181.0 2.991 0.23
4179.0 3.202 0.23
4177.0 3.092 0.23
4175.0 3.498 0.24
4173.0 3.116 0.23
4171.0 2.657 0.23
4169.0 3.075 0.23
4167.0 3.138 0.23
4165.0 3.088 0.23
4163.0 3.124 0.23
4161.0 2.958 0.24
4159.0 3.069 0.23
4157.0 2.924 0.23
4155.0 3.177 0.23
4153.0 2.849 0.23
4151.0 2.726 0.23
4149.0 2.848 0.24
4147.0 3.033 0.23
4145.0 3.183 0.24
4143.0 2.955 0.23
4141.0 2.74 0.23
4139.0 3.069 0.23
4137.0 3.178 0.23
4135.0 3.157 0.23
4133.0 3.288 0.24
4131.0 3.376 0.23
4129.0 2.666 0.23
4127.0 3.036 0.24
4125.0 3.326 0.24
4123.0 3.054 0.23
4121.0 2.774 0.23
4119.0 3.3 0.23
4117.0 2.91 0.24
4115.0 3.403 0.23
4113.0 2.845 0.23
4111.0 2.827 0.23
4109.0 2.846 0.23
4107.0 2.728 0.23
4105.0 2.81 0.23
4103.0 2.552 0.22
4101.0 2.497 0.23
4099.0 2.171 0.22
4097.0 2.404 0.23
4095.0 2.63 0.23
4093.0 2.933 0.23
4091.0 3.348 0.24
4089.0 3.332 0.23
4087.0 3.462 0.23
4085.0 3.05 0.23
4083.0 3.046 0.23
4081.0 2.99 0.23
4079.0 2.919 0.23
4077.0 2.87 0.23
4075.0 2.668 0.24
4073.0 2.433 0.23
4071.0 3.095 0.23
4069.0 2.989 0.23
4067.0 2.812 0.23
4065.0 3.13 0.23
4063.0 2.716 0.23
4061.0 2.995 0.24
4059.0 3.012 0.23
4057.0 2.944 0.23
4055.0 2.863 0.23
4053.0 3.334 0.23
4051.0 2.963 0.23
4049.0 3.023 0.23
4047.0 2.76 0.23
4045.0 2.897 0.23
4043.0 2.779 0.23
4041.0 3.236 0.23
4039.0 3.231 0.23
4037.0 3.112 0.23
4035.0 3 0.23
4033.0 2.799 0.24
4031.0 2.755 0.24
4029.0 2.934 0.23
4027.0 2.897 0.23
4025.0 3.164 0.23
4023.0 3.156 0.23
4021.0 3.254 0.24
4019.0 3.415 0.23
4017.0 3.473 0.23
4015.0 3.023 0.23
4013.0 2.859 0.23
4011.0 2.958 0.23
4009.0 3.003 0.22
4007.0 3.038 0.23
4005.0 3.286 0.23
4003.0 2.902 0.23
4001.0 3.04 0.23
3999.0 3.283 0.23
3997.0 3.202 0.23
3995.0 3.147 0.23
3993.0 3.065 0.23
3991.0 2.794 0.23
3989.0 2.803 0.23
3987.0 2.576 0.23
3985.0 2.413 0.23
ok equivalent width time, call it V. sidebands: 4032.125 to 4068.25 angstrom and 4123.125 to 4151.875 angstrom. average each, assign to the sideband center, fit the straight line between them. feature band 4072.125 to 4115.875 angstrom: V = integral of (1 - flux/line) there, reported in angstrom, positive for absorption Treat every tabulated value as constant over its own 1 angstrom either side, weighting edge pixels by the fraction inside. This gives 2.30 angstrom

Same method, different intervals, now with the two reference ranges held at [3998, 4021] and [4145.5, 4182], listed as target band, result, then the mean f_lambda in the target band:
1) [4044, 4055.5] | 0.4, 2.98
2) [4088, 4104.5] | 1.8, 2.74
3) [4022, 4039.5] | 0.6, 3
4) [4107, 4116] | 0.3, 2.95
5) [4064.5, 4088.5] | 1.0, 2.96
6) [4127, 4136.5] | -0.2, 3.12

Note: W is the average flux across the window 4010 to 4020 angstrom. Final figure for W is 3.15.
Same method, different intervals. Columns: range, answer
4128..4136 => 3.12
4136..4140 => 3.12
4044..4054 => 3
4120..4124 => 2.91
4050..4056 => 3.05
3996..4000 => 3.24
